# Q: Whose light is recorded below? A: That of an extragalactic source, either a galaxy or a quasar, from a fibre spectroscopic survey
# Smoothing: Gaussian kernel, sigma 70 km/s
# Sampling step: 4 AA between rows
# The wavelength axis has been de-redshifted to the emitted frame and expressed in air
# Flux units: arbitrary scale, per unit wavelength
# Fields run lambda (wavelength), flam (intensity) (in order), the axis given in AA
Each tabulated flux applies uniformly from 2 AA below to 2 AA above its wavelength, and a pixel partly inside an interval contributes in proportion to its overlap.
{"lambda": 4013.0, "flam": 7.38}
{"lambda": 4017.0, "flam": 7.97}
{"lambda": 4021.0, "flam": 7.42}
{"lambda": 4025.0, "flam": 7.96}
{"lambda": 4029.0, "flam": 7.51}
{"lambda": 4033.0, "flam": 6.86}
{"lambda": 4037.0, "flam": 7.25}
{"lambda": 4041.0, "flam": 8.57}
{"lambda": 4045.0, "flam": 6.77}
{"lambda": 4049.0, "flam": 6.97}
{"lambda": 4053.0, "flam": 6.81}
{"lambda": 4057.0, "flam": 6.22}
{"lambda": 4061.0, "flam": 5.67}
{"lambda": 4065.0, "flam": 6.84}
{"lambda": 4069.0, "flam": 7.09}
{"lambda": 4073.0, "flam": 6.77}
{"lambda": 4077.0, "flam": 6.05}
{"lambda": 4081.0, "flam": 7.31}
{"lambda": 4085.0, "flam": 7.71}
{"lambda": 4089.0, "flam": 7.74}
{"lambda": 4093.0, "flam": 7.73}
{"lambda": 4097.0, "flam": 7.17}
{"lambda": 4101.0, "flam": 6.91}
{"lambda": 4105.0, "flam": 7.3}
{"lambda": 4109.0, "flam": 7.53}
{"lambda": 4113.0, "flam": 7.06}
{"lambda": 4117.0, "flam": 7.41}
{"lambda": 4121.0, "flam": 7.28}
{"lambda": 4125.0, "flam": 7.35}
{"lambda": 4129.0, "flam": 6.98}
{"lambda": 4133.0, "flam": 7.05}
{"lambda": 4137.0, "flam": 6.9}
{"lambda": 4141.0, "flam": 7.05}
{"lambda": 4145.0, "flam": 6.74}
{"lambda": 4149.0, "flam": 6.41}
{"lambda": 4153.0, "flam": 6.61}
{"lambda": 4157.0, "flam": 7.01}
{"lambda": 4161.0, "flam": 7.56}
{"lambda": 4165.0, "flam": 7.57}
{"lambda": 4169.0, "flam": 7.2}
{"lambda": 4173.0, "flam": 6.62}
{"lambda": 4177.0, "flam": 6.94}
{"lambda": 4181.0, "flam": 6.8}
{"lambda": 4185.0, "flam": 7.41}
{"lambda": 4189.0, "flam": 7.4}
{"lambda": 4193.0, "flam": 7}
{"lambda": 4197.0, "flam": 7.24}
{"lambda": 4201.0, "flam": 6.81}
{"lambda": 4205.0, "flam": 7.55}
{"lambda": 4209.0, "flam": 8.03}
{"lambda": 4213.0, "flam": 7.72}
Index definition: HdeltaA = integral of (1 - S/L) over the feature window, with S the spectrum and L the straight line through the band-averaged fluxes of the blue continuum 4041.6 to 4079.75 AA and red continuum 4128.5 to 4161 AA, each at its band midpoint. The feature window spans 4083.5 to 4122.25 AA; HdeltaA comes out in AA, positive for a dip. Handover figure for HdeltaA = -3.49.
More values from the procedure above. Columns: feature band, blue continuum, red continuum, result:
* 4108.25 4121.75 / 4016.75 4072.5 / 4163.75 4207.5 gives -0.3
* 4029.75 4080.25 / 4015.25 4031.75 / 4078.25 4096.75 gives 5.0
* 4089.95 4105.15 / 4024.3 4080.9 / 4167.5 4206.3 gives -0.7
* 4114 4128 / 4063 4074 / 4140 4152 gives -1.1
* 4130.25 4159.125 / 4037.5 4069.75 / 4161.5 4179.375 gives 0.9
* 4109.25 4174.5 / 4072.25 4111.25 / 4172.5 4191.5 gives 0.7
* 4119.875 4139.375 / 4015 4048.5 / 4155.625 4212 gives 0.6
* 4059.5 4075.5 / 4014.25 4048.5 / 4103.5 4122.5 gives 1.8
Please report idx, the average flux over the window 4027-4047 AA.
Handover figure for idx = 7.39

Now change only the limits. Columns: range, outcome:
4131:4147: 6.93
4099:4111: 7.25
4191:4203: 7.02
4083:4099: 7.59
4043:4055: 6.85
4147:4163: 6.9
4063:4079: 6.69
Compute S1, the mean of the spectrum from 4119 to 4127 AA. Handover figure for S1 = 7.31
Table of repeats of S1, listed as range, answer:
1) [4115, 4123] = 7.35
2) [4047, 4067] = 6.5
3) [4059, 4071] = 6.53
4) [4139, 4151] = 6.73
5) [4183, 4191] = 7.41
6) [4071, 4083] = 6.71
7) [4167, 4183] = 6.89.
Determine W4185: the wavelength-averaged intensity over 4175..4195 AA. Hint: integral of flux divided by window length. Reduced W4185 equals 7.11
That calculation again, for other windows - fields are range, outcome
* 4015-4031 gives 7.71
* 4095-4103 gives 7.04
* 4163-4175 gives 7.13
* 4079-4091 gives 7.59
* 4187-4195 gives 7.2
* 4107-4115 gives 7.29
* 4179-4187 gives 7.11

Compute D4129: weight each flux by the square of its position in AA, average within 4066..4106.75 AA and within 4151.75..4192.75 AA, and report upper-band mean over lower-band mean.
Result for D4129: 1.0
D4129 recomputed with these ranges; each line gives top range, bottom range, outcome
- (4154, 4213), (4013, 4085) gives 1.09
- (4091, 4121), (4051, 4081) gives 1.14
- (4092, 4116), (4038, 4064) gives 1.09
